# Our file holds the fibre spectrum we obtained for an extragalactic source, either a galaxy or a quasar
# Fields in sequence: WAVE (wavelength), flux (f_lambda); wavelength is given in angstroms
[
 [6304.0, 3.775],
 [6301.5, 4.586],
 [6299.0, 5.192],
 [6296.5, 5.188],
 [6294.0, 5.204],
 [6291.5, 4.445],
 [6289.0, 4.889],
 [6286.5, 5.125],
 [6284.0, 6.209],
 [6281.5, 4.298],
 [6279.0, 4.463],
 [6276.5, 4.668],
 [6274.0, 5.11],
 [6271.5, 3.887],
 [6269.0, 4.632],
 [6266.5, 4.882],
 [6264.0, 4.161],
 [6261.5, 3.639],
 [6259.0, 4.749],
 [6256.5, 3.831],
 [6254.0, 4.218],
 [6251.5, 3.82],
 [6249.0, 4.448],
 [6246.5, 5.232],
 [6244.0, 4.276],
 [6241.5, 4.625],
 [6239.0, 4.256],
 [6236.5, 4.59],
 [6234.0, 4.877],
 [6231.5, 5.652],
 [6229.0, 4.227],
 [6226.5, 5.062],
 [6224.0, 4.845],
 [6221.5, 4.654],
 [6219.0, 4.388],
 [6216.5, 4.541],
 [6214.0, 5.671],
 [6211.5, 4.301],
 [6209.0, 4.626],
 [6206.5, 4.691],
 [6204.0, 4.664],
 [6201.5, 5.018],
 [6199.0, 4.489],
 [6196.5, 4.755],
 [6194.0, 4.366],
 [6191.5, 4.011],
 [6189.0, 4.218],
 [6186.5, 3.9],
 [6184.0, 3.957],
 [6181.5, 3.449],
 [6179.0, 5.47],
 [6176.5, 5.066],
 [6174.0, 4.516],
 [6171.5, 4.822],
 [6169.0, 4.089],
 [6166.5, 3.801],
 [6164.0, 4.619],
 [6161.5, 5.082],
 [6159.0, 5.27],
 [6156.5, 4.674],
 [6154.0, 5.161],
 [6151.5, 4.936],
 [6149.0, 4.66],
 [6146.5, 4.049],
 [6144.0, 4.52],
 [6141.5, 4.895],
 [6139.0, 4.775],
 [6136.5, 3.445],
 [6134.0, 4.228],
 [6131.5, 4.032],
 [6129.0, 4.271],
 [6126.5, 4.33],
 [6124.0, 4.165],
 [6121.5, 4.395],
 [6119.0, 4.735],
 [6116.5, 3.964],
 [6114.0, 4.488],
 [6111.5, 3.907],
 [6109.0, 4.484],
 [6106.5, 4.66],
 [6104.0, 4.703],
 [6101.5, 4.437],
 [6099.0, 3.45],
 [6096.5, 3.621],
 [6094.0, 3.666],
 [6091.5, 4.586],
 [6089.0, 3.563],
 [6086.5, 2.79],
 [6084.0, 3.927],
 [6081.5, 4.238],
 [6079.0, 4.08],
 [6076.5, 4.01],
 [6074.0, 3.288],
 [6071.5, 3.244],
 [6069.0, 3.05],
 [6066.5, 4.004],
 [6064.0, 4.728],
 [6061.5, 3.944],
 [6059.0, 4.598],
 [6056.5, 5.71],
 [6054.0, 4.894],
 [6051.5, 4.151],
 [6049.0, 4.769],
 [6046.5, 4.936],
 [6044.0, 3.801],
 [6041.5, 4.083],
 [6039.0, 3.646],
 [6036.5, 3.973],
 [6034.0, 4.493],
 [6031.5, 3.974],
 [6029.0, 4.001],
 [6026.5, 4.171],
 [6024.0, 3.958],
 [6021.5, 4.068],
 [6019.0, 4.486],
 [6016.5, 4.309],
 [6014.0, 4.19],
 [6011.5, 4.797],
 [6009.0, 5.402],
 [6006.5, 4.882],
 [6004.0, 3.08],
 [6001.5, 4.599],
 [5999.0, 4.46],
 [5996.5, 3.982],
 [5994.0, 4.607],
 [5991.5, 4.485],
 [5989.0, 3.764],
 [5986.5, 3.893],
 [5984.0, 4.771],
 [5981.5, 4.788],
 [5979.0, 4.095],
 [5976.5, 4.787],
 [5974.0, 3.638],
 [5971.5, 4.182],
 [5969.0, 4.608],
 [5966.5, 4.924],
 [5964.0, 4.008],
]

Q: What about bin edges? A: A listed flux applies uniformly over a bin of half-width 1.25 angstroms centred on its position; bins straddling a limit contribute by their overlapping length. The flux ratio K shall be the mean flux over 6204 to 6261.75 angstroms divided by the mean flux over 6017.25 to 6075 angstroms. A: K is 1.10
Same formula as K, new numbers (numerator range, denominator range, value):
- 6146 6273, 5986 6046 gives 1.08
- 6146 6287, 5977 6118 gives 1.09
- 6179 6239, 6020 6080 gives 1.10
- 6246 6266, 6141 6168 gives 0.91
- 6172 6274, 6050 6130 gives 1.10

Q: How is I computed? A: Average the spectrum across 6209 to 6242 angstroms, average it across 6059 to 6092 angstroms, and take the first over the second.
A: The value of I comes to 1.24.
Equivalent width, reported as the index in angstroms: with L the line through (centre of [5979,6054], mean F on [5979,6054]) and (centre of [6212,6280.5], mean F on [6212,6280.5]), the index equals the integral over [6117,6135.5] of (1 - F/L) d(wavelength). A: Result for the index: 0.6 angstroms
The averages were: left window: 4.3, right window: 4.57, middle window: 4.28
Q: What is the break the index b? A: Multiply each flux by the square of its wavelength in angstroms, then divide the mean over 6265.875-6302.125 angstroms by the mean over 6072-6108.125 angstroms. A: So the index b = 1.3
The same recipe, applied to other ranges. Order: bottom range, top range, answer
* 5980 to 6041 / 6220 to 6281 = 1.14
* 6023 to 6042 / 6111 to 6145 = 1.10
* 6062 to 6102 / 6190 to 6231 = 1.28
